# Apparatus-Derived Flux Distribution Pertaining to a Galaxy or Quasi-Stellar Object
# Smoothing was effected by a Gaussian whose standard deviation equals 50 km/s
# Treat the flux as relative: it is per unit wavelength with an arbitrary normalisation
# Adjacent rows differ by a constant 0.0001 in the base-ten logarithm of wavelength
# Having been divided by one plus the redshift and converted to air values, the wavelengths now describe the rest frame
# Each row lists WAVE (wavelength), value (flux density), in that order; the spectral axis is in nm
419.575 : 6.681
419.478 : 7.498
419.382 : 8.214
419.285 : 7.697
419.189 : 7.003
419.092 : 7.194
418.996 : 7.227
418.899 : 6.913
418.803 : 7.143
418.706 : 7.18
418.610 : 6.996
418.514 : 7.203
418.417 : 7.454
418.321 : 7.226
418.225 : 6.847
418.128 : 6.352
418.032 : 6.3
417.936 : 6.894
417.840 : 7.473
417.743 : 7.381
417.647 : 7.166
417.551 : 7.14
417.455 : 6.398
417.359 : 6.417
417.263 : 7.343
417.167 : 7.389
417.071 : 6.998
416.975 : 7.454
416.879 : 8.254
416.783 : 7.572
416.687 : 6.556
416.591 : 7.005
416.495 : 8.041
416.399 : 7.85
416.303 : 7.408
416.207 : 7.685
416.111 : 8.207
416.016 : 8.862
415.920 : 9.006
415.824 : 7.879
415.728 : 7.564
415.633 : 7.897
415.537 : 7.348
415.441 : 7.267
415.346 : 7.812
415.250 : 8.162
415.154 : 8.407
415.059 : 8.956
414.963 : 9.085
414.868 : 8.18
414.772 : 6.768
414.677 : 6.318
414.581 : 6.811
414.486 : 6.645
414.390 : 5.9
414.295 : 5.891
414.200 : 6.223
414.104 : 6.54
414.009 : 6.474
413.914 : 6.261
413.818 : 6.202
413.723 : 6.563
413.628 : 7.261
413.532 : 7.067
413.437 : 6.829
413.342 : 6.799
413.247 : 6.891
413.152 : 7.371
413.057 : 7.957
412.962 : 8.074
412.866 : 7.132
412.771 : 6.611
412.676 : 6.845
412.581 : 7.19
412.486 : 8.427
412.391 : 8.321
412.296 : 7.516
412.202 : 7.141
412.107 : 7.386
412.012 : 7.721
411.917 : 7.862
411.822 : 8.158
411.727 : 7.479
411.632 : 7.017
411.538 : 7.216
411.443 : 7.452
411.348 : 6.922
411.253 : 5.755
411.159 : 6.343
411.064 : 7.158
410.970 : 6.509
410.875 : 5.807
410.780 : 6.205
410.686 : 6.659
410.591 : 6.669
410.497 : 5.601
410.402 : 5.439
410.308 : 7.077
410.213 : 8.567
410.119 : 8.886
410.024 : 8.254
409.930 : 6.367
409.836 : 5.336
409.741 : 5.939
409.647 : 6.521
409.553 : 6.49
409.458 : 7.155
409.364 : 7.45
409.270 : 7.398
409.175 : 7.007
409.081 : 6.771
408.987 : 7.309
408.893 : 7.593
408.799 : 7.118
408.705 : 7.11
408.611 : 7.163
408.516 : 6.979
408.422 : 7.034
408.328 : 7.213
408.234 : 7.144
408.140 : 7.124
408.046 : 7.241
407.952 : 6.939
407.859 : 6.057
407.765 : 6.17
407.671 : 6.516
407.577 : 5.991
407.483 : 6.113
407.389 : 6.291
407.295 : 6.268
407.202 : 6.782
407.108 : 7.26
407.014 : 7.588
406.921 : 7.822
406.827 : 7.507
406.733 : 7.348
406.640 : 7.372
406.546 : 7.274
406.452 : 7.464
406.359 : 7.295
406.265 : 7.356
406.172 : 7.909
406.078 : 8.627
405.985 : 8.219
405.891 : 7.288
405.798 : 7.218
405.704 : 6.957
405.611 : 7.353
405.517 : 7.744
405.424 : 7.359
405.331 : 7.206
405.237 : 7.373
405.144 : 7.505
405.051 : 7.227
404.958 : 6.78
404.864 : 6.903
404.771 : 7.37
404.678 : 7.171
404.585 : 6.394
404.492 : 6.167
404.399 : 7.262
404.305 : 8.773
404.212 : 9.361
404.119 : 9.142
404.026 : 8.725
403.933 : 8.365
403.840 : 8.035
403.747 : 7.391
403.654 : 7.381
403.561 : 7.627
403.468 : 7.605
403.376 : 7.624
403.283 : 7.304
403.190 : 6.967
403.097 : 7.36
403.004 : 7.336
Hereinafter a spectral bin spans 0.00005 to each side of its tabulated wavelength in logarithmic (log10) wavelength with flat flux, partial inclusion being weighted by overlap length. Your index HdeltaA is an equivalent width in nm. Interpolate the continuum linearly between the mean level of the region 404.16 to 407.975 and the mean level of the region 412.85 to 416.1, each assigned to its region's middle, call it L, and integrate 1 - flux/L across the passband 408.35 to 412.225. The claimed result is 0.15 nm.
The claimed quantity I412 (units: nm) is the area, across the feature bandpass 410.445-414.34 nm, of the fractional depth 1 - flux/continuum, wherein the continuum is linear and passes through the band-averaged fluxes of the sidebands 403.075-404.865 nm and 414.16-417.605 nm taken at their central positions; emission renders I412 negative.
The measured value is 0.29 nm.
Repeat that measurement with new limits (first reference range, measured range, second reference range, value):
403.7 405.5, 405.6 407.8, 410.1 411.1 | 0.04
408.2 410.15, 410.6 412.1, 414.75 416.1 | 0.09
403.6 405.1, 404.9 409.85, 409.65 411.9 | 0.12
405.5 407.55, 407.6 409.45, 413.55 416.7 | 0.08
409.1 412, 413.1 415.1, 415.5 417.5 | 0.11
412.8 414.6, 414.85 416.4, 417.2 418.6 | -0.28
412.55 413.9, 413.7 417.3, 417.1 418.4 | -0.21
